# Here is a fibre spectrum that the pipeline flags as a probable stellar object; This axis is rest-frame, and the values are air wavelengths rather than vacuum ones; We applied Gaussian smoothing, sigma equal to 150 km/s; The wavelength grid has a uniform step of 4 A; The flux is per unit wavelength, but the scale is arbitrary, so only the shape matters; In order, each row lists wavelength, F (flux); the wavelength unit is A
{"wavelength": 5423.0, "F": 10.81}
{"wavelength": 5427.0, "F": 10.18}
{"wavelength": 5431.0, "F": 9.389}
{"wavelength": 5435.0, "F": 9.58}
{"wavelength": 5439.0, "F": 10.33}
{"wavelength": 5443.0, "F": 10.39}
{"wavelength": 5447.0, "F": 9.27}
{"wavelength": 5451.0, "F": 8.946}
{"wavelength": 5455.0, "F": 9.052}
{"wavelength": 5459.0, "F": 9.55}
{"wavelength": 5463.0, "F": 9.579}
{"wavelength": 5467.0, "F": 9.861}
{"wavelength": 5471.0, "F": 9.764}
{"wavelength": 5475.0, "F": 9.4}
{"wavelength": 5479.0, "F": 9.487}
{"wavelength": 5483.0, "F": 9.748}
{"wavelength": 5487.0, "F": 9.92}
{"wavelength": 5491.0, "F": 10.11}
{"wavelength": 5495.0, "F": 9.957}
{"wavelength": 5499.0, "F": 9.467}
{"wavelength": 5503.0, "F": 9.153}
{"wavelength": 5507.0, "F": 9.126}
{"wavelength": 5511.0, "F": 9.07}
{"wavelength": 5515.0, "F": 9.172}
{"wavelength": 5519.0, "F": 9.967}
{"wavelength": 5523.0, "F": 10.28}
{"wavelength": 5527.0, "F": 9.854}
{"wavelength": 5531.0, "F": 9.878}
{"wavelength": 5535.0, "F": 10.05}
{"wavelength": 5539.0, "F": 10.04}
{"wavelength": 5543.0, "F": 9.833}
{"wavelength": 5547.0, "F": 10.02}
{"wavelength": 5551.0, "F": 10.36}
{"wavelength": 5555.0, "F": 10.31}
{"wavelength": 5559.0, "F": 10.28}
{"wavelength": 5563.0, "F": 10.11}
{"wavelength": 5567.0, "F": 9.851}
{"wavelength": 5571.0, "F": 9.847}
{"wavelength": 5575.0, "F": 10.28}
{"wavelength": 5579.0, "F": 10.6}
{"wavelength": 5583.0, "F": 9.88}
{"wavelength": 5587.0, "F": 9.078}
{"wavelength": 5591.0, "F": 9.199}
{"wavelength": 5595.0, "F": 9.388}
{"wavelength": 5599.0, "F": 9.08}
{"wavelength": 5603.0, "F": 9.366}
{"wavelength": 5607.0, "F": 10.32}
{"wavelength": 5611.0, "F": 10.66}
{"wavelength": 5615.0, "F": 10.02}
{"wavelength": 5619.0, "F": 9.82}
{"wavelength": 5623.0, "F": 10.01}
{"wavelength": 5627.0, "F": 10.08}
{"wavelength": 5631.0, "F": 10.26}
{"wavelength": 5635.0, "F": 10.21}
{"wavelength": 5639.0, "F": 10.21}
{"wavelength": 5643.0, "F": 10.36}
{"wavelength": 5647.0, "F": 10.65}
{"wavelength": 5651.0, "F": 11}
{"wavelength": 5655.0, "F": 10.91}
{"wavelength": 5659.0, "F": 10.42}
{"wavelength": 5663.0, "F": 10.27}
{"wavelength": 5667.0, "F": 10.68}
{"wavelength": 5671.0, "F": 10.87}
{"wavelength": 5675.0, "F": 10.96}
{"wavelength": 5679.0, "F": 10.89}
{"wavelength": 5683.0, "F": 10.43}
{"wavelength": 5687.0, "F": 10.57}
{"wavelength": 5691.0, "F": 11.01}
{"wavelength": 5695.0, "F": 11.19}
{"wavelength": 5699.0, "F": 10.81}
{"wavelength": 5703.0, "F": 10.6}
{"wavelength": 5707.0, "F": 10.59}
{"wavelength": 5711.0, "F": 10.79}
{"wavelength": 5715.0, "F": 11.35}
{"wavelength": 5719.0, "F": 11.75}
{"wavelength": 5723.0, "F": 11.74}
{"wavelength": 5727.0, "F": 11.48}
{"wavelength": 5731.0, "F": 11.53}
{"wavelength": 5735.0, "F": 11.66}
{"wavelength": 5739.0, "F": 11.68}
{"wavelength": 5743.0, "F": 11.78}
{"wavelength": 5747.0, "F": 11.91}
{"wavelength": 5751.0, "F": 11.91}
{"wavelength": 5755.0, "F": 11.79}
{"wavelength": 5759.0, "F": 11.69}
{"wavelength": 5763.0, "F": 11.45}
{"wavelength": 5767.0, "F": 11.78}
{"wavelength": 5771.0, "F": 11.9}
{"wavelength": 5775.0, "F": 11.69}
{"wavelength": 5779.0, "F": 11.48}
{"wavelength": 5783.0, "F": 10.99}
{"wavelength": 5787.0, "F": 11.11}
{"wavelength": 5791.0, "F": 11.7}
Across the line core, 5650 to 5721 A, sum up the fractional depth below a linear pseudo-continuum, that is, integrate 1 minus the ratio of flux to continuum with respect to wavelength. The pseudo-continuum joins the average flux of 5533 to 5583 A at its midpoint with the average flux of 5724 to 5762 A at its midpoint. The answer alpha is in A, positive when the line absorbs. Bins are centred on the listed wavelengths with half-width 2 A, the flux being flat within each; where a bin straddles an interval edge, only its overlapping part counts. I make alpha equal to 2.4 A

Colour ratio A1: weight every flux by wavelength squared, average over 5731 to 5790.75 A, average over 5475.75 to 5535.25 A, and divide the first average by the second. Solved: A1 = 1.3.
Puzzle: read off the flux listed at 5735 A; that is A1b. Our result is 11.66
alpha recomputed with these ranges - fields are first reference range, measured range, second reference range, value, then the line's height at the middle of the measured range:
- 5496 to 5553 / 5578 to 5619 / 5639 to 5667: 1.9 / 10.2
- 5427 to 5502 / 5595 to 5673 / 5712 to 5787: 4.2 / 10.8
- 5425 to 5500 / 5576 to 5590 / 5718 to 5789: 0.9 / 10.5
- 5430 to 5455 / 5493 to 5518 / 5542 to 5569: 1.4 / 9.9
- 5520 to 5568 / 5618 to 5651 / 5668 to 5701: 1.0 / 10.6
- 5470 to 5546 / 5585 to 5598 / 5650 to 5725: 1.3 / 10.3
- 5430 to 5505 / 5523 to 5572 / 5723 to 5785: 0.7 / 10.2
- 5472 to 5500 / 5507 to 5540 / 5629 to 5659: 0.6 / 9.92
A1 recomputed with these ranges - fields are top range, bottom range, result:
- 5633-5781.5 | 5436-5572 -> 1.23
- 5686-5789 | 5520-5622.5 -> 1.22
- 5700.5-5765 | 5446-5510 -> 1.32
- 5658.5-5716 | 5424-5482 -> 1.21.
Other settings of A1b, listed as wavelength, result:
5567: 9.851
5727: 11.48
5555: 10.31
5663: 10.27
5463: 9.579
